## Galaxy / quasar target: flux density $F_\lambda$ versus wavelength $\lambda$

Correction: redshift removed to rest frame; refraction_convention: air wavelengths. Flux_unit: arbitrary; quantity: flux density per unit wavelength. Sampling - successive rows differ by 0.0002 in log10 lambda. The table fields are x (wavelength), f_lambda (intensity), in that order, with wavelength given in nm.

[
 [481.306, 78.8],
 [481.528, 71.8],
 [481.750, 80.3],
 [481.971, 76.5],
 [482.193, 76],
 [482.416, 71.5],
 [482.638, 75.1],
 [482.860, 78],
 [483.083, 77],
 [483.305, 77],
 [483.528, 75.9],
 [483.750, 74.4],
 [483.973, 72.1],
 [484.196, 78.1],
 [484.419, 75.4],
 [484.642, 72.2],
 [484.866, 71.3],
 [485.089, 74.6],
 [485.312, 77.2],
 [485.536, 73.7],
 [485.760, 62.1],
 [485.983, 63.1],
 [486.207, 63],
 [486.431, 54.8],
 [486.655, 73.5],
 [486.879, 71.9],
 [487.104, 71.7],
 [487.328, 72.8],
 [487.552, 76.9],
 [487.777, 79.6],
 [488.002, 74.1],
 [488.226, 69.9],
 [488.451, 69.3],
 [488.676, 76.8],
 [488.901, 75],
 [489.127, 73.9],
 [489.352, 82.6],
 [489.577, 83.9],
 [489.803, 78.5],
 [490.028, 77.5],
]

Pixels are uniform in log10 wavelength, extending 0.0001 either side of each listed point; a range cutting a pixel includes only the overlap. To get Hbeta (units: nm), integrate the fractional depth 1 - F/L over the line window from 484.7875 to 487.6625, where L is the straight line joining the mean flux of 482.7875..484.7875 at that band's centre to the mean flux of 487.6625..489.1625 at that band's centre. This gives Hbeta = 0.19 nm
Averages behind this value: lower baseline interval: 75.4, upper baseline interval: 74.1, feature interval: 69.7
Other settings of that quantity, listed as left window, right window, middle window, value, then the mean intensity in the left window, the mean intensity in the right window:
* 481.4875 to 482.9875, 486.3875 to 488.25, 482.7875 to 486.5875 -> 0.128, 75.8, 72.4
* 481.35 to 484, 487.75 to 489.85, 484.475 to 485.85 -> 0.067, 75.7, 76.2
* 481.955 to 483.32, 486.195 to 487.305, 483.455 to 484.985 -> -0.031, 75.7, 67.8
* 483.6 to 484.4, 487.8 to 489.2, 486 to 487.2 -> 0.122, 75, 73.5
